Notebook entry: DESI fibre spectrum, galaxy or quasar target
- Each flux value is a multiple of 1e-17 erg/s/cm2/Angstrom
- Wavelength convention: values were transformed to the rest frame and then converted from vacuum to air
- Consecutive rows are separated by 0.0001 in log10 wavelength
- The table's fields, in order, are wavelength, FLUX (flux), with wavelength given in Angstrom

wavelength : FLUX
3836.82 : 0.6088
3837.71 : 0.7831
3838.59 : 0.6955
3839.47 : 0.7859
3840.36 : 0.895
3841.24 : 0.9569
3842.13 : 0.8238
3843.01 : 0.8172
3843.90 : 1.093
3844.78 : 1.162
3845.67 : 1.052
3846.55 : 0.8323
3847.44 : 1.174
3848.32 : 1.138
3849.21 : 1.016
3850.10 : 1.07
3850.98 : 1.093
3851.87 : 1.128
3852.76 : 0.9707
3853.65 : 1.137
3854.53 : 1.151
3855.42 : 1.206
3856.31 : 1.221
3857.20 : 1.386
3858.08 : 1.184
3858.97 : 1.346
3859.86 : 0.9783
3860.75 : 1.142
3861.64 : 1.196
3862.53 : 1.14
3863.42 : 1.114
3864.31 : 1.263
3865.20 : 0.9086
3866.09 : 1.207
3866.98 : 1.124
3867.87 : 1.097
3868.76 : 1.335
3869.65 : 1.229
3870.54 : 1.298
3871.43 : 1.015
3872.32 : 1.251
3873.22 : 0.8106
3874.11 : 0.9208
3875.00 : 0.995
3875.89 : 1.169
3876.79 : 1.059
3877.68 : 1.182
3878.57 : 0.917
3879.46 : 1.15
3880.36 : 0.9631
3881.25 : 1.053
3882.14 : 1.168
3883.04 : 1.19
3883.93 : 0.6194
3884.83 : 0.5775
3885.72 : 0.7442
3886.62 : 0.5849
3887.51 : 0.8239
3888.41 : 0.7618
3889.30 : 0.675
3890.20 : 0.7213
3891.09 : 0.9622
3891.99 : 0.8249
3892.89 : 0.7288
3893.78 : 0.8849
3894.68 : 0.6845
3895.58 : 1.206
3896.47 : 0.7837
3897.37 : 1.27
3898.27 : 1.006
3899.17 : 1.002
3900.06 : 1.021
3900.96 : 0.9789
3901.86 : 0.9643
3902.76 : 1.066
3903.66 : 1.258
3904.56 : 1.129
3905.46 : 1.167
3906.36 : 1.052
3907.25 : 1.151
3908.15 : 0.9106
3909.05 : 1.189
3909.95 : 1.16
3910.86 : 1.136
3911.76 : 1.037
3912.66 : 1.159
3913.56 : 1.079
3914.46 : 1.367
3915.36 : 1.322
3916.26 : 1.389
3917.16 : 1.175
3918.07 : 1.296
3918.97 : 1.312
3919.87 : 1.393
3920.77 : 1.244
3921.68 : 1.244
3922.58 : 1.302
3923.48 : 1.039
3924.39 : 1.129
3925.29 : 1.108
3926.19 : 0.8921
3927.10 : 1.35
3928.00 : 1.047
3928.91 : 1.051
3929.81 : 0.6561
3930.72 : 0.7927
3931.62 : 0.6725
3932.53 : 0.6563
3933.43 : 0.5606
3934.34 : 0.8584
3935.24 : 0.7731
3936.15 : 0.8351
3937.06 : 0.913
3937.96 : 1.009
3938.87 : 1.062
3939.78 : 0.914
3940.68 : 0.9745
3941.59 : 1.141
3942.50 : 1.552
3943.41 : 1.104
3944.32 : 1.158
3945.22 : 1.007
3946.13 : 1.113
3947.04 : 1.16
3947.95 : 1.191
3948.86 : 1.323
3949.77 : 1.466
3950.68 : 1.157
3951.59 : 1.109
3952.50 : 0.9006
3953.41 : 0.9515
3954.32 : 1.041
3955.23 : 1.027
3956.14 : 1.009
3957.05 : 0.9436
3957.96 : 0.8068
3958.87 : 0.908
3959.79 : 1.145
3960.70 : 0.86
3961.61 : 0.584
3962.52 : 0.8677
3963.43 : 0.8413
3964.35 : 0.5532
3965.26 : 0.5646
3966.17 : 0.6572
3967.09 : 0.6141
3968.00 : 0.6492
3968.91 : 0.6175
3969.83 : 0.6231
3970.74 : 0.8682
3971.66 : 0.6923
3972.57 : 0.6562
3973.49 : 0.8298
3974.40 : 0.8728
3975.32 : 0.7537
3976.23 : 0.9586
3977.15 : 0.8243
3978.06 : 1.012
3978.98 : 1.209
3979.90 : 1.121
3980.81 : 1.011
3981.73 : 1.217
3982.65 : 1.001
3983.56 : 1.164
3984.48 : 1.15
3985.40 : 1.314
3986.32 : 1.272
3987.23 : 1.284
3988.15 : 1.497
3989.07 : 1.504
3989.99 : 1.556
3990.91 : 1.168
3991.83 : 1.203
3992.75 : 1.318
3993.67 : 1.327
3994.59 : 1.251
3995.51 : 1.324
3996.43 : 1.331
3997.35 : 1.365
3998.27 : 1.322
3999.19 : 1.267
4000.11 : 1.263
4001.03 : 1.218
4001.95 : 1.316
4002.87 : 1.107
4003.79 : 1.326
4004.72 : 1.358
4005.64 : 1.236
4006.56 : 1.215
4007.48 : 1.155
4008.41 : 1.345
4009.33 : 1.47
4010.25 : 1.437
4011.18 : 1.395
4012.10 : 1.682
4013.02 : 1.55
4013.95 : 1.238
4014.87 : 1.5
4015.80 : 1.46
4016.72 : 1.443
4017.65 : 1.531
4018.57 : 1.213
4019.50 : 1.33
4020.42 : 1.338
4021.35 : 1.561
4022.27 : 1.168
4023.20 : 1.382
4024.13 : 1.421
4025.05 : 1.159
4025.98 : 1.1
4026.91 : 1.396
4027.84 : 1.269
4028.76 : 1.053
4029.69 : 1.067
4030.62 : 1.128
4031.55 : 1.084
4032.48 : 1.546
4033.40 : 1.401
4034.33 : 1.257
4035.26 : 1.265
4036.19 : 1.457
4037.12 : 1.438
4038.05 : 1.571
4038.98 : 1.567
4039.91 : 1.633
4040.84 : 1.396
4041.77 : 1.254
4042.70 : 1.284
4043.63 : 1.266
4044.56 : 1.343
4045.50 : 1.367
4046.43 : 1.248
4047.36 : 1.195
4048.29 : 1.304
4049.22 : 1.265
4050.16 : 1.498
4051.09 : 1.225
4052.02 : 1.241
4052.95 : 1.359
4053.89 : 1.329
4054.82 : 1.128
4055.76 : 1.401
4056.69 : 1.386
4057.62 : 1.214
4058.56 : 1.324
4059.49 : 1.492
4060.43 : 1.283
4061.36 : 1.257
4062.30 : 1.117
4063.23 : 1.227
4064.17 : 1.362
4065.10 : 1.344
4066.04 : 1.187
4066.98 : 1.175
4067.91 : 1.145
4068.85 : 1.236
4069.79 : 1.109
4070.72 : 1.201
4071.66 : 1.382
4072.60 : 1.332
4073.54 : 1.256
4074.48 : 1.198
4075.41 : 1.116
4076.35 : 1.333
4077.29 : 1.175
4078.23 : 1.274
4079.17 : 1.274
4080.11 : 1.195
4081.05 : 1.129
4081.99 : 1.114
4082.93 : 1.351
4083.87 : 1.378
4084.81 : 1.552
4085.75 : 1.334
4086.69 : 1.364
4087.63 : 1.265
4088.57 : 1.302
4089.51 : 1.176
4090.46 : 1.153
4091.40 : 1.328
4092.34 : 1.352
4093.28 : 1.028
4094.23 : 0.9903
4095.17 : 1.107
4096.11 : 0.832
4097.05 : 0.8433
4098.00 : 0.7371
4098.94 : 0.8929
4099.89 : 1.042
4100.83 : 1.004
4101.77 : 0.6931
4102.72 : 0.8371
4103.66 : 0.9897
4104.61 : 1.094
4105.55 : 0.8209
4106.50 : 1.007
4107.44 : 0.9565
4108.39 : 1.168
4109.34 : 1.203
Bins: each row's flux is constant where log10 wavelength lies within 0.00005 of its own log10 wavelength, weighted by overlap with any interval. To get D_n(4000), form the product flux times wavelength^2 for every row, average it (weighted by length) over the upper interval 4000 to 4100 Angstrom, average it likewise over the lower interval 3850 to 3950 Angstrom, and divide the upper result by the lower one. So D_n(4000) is 1.30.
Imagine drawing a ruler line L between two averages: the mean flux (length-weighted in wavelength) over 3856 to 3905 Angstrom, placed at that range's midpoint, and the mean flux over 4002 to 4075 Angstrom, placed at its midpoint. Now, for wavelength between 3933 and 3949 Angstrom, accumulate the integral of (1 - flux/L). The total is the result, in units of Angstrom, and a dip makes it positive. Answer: 1.5 Angstrom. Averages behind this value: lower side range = 1.02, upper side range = 1.31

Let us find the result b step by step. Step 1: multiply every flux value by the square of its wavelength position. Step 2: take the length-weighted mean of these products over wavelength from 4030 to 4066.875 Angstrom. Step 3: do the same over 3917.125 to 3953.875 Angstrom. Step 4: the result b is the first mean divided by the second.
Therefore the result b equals 1.3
